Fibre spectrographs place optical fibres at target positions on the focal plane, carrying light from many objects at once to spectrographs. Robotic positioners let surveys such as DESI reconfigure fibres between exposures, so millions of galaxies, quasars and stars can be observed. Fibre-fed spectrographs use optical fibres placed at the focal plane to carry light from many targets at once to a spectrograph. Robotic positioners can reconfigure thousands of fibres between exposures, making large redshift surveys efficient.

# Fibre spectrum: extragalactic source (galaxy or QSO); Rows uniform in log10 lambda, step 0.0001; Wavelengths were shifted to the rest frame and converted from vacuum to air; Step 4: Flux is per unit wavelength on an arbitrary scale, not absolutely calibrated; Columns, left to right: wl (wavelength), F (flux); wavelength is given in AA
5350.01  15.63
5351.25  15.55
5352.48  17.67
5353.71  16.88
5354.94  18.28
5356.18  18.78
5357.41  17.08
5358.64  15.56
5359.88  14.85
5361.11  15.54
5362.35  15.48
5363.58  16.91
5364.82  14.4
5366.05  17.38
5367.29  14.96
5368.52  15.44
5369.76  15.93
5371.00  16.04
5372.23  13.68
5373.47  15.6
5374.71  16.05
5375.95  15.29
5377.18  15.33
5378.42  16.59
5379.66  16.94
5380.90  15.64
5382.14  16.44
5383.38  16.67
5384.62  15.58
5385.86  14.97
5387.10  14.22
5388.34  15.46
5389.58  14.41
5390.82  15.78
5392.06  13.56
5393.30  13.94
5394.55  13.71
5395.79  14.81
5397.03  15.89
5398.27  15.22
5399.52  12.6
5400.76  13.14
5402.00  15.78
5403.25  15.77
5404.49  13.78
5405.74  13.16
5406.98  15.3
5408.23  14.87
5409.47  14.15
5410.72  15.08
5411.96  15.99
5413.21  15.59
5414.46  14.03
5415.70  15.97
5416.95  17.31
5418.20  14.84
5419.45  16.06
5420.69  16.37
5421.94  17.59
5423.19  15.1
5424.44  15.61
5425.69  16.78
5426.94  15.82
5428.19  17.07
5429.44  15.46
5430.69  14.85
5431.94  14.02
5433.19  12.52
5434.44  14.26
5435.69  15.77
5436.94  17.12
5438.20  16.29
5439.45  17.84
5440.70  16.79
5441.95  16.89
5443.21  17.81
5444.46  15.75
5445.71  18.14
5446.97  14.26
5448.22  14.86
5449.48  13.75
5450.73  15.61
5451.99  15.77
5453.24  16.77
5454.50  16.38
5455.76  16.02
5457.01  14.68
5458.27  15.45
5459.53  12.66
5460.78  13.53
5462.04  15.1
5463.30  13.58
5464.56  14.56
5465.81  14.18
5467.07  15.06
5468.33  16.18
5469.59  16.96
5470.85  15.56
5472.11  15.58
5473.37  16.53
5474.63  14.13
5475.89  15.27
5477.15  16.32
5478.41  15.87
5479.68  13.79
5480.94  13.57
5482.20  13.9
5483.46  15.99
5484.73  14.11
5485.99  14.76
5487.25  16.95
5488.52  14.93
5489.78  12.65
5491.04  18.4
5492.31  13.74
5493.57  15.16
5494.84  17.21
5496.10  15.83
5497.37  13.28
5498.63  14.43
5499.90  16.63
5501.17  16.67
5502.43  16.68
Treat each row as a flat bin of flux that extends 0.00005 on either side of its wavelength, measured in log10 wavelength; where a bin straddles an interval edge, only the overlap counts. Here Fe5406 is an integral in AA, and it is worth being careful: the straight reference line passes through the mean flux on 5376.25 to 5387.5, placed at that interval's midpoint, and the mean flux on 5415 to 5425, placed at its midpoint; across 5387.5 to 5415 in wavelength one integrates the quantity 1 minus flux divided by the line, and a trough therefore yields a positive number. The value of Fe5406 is 2.3 AA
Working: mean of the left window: 15.8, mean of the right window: 16.1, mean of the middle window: 14.6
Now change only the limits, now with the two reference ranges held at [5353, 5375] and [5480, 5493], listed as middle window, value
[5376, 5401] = 1.2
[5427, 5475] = -0.8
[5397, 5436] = 1.0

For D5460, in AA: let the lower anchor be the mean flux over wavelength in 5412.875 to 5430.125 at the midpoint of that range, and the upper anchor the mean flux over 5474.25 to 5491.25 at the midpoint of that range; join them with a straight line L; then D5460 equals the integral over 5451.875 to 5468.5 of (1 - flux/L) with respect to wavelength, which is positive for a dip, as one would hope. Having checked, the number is 0.4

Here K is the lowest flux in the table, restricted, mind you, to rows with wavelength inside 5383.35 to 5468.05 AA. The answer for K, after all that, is 12.52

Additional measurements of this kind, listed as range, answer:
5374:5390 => 14.22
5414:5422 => 14.03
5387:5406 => 12.6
